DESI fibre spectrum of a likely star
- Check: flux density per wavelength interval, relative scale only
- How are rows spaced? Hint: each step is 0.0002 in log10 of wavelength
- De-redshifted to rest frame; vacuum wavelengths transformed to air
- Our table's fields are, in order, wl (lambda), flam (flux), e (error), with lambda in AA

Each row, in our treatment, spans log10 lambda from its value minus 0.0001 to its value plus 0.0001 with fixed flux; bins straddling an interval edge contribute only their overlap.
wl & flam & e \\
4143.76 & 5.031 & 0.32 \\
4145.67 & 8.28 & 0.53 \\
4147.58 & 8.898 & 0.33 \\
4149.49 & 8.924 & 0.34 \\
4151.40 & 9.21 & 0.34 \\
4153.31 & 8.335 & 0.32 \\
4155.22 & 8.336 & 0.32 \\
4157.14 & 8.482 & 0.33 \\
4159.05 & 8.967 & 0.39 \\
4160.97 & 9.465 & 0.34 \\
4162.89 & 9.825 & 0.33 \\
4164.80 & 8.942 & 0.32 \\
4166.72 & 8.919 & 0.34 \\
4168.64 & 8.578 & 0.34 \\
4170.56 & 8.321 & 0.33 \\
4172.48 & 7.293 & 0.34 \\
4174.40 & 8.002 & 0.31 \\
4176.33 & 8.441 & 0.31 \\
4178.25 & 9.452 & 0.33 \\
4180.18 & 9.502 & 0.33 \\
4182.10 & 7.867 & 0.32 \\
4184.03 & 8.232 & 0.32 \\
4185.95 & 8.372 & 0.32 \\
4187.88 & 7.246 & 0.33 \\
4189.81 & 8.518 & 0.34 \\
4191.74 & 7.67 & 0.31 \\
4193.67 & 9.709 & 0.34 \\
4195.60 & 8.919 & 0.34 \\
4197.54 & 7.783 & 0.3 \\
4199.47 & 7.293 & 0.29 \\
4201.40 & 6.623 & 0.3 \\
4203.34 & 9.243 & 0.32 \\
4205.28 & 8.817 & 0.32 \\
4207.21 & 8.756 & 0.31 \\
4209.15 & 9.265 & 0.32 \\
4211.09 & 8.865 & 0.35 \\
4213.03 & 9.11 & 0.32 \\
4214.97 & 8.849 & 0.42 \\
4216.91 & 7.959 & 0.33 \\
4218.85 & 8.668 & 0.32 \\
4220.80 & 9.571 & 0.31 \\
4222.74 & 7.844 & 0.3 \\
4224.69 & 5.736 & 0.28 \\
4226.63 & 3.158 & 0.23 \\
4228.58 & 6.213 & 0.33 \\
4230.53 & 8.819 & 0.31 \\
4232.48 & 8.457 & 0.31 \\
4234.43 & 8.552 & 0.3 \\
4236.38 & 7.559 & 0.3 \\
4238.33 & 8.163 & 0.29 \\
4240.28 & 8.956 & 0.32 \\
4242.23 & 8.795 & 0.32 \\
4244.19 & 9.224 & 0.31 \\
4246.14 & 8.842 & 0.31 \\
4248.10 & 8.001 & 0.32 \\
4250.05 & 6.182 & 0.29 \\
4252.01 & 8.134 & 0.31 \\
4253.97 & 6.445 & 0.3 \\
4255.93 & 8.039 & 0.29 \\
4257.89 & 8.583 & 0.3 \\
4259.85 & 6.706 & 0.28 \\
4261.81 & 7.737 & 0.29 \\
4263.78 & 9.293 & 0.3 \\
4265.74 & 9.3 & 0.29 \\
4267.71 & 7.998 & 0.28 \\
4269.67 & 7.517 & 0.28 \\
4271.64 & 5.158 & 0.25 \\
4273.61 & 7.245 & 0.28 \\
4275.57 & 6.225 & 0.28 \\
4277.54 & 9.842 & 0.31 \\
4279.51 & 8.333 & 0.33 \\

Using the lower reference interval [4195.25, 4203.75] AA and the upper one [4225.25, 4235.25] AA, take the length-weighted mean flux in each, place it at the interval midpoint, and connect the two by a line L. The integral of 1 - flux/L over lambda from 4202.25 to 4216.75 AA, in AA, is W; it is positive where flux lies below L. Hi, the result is -2.6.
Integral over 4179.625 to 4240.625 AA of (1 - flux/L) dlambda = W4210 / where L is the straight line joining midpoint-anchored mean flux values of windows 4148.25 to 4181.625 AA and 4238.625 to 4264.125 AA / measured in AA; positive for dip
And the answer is 2.0 AA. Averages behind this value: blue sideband 8.75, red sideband 8.04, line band 8.12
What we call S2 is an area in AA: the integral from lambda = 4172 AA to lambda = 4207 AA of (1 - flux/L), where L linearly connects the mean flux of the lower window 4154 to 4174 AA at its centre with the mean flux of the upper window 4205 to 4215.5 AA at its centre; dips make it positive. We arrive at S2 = 2.1 AA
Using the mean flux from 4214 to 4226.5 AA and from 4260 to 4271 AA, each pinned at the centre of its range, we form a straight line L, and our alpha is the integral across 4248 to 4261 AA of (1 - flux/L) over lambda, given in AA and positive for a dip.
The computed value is 1.04 AA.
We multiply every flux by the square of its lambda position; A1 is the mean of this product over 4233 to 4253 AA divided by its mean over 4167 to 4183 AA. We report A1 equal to 1.01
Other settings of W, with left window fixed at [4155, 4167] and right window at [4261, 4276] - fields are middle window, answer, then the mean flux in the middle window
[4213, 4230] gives 1.74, 7.4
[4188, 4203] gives 0.88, 8.07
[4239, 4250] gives -0.84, 8.53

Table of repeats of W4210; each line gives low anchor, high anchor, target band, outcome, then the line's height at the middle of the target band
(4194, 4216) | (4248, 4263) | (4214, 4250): 0.2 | 7.97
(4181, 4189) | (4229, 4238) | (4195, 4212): -0.7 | 8.06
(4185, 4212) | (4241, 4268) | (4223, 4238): 2.2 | 8.21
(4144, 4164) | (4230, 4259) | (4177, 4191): 0.2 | 8.55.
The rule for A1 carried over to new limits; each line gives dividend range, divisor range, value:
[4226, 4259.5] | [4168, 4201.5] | 0.97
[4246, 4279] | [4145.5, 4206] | 0.94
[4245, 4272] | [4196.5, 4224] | 0.94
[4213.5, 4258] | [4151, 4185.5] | 0.94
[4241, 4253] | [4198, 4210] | 1.01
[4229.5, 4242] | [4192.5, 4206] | 1.03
